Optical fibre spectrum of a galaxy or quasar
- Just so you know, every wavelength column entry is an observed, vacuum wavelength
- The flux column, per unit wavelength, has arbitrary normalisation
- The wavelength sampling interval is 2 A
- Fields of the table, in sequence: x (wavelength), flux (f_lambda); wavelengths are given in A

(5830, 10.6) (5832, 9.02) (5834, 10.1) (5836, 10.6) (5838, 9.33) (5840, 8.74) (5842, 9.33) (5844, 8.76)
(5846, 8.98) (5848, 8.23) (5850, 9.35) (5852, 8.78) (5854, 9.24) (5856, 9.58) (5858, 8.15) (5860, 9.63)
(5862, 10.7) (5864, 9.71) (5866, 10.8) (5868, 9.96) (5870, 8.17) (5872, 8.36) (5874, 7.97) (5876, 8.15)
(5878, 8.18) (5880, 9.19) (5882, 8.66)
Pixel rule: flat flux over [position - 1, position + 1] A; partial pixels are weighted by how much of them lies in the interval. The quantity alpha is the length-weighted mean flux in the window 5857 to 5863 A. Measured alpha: 9.49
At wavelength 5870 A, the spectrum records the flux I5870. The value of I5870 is 8.17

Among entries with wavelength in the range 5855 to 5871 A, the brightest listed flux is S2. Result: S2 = 10.8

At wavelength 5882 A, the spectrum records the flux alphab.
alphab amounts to 8.66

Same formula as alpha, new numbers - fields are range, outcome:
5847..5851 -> 8.79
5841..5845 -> 9.04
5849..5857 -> 9.24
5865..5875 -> 9.05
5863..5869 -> 10.2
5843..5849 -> 8.66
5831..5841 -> 9.56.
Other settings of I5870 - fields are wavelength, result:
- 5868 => 9.96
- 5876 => 8.15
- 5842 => 9.33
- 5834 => 10.1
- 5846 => 8.98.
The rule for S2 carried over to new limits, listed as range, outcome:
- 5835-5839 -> 10.6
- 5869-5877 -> 8.36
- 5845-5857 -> 9.58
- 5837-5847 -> 9.33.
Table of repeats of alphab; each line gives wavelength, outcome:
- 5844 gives 8.76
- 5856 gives 9.58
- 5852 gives 8.78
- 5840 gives 8.74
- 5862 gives 10.7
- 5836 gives 10.6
